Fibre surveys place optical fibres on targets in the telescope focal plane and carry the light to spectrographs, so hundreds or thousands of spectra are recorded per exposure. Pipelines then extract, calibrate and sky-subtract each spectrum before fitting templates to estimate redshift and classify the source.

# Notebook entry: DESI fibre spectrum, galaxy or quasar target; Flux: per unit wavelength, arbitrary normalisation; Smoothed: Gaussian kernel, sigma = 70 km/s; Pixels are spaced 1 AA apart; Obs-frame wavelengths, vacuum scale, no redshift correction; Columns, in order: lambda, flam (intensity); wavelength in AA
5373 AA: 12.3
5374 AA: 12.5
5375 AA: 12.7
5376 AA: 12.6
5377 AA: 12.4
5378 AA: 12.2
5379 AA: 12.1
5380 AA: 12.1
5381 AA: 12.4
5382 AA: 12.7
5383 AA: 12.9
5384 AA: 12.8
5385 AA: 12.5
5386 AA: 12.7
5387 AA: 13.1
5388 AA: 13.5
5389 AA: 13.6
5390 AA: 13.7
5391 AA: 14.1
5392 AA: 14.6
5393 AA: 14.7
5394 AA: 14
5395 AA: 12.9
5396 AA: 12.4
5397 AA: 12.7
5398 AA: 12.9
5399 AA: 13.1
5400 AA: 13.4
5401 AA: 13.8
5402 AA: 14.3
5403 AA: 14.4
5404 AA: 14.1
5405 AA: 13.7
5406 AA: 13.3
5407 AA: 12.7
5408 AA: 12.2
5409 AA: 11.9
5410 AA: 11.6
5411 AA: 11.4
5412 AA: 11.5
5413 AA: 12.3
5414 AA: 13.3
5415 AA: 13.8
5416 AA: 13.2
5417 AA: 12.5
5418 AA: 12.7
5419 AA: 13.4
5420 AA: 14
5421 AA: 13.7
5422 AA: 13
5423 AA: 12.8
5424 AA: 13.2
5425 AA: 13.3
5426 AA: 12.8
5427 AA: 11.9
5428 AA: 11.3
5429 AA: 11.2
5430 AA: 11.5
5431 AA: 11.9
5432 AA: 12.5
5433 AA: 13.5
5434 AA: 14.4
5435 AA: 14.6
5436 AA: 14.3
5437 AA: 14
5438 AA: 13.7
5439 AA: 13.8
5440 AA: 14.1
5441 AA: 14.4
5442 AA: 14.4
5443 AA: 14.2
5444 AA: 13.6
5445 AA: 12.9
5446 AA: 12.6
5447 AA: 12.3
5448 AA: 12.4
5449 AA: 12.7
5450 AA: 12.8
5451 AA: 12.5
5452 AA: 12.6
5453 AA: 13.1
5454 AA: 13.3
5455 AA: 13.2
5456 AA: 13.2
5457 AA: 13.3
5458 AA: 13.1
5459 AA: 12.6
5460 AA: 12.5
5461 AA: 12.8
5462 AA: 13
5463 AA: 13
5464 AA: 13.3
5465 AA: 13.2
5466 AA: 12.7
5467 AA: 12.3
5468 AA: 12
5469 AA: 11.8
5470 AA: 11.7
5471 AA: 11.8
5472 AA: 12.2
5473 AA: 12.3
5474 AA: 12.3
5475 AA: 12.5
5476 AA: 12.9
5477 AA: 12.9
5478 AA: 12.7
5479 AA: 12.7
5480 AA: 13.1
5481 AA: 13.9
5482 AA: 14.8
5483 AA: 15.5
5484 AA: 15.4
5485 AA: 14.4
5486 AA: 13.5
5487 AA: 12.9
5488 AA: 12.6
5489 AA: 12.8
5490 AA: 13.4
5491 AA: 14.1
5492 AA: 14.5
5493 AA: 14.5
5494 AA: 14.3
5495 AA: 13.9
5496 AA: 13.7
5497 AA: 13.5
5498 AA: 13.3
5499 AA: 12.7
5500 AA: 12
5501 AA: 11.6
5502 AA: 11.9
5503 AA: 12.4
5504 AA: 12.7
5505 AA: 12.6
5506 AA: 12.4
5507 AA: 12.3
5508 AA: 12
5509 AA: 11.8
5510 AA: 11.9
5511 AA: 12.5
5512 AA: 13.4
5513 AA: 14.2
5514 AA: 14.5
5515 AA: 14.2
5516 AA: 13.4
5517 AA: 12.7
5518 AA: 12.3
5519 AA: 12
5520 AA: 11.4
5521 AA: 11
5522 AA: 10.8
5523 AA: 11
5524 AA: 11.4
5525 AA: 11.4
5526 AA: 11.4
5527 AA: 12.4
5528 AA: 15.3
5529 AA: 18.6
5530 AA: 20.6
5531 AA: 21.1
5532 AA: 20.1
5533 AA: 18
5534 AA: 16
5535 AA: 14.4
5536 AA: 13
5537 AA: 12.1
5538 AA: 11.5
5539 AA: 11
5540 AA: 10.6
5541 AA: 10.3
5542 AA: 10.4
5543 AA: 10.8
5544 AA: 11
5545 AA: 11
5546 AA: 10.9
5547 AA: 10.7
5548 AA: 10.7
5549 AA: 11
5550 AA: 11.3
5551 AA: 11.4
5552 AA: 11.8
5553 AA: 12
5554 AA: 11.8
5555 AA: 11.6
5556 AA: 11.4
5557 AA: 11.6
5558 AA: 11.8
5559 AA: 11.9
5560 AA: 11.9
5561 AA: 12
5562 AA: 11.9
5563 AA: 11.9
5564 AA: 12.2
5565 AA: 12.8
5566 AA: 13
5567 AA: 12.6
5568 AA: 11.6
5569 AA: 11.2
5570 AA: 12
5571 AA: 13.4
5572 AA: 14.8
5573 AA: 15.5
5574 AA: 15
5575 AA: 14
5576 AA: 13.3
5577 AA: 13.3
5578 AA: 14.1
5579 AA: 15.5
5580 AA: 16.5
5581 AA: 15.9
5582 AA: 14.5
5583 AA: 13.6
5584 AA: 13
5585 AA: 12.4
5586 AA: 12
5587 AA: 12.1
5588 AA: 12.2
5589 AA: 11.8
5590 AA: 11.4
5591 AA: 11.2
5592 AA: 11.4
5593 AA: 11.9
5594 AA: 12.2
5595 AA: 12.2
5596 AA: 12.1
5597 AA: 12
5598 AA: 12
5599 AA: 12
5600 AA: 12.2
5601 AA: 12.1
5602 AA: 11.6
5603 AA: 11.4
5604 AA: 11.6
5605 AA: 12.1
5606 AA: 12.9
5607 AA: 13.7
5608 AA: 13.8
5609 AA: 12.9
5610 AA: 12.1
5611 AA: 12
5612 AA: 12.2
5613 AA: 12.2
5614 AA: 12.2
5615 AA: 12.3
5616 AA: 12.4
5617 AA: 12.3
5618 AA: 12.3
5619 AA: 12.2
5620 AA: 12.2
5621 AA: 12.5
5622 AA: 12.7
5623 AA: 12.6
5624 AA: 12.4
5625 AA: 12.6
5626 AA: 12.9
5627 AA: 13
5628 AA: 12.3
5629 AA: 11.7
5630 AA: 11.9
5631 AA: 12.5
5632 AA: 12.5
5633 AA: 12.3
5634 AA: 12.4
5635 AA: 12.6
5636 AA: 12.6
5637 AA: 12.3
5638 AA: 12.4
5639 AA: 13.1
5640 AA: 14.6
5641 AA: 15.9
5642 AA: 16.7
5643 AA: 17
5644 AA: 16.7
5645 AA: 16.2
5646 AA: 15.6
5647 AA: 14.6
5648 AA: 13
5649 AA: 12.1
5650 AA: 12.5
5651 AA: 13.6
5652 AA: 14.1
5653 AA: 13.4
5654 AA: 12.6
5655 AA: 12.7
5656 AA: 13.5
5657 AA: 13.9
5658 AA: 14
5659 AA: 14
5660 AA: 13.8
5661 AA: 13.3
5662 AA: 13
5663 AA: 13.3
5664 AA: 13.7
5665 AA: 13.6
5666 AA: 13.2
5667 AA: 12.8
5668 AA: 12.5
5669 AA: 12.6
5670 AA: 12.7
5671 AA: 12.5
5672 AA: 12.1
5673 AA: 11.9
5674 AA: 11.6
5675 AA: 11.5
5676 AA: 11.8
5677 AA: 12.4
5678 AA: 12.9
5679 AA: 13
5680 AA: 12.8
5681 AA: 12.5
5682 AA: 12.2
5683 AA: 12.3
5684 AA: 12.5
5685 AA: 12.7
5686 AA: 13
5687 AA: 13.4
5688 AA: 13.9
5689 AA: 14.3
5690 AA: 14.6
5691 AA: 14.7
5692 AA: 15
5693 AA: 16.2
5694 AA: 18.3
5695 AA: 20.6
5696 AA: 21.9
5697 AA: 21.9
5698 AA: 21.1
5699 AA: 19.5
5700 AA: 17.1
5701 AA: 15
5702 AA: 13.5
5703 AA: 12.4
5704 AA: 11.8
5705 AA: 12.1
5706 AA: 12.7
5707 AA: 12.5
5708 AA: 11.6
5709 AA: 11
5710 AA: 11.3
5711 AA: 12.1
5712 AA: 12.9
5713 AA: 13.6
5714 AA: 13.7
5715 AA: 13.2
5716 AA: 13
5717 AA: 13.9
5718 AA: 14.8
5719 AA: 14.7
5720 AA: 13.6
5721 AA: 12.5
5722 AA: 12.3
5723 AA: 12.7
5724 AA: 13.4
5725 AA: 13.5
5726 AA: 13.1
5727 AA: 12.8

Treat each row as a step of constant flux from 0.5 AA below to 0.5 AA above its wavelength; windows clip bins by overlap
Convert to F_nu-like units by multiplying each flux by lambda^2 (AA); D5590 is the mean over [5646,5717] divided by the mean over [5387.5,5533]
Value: 1.1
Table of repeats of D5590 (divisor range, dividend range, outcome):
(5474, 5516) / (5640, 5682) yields 1.08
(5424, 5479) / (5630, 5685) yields 1.11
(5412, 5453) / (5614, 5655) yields 1.09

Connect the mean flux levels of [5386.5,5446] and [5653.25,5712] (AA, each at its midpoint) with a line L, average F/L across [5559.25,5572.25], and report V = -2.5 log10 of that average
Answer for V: 0.10 mag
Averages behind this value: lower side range 13.2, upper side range 13.8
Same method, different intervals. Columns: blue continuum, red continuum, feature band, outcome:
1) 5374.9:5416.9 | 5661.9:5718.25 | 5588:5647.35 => 0.07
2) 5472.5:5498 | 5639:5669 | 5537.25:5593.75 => 0.12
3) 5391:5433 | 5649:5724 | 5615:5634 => 0.10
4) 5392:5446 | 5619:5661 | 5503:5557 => 0.04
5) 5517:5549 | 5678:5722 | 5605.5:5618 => 0.08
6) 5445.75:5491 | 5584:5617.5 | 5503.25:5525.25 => 0.03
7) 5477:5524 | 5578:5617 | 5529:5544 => -0.12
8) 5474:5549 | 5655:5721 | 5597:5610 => 0.10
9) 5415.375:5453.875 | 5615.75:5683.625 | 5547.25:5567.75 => 0.11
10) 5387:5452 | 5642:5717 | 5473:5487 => -0.02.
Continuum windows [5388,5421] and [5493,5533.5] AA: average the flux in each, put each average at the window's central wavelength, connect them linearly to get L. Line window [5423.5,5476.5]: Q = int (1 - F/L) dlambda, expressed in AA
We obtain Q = 1.7 AA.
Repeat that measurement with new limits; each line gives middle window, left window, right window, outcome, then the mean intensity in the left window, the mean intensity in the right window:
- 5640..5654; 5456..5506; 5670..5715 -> -0.9 AA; 13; 14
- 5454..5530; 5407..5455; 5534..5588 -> -1.6 AA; 13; 12.4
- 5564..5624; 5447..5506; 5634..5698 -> 3.9 AA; 13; 14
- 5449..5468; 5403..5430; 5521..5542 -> 0.4 AA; 12.7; 13.9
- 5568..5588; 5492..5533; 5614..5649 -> -0.5 AA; 13.5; 13.2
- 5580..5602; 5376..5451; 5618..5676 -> 1.2 AA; 13.1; 13.2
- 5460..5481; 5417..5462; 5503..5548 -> 0.7 AA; 13.1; 13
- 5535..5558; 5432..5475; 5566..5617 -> 2.7 AA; 13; 12.8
